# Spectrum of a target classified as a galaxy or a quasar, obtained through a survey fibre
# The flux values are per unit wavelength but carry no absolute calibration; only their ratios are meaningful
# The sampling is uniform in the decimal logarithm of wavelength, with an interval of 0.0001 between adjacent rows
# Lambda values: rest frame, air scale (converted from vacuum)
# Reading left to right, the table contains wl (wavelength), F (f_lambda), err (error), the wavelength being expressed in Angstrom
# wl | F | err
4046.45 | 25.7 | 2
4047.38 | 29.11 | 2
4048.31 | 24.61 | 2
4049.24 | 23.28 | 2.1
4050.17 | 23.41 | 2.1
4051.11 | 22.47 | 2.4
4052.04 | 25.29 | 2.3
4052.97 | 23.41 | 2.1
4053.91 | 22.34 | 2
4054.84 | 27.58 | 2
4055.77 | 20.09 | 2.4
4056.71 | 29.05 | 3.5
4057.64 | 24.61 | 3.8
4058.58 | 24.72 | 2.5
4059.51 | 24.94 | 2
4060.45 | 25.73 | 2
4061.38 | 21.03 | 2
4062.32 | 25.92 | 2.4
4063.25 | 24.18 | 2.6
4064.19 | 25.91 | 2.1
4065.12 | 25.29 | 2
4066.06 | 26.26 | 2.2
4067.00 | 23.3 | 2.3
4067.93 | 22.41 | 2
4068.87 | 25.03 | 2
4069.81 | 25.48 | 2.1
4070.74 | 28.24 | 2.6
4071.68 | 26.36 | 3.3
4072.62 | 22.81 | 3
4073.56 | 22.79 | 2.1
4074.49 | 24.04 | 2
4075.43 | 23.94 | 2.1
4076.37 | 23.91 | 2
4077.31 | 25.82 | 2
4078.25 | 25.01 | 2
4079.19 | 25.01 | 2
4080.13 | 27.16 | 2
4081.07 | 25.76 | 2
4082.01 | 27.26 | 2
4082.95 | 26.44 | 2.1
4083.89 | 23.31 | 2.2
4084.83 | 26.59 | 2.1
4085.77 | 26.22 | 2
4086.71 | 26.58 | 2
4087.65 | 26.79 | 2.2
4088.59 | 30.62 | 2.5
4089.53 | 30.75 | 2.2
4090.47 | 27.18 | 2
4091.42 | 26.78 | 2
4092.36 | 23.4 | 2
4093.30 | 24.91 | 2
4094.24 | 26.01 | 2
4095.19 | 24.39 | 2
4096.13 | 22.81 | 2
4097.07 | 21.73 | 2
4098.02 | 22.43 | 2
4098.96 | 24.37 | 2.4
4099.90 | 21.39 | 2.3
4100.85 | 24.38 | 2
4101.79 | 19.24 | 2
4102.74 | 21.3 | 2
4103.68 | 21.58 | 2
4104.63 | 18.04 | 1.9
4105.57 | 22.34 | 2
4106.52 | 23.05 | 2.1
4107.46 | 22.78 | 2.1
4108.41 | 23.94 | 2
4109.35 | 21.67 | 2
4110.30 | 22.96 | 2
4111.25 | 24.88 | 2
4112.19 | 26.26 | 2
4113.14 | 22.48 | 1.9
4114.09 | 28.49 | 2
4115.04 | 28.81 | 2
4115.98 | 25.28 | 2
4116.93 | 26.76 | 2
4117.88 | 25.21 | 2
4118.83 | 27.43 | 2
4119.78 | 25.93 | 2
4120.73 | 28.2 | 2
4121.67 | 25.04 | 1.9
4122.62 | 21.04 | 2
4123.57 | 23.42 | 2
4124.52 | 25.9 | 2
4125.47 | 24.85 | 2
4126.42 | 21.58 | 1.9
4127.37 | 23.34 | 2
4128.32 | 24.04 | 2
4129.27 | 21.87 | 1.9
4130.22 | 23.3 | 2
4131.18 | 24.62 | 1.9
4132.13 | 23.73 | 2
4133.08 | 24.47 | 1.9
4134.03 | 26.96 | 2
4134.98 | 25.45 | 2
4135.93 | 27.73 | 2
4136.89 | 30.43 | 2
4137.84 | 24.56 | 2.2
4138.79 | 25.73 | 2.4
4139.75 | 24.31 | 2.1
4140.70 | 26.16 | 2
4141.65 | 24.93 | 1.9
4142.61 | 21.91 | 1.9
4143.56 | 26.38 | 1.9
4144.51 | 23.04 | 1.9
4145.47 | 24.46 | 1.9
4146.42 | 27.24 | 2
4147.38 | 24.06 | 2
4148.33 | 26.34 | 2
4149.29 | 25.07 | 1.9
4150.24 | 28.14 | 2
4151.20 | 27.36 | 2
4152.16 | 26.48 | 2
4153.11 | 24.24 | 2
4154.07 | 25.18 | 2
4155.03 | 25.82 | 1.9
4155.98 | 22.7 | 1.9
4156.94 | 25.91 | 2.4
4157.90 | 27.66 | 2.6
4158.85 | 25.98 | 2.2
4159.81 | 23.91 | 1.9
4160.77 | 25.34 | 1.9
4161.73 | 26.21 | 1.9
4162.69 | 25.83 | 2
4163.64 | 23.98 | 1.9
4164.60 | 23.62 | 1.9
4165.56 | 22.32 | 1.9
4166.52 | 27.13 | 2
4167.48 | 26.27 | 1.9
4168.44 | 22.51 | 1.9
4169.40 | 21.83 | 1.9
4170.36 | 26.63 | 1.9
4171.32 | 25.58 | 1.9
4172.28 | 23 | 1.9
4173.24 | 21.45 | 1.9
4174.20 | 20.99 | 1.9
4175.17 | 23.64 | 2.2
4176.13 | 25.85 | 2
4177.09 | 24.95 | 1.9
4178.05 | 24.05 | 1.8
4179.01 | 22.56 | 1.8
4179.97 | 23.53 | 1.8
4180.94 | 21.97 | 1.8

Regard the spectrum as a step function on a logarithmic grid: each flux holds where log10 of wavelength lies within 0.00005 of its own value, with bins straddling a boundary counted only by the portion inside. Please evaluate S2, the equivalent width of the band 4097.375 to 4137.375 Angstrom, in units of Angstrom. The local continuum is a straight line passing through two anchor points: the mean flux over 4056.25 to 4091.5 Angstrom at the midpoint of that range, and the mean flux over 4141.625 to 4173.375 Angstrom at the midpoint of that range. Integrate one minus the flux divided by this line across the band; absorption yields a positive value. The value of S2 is 1.7 Angstrom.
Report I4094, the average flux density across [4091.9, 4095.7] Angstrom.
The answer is 24.7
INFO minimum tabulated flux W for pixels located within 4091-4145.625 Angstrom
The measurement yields 18.04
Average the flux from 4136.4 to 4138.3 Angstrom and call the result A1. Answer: 27.4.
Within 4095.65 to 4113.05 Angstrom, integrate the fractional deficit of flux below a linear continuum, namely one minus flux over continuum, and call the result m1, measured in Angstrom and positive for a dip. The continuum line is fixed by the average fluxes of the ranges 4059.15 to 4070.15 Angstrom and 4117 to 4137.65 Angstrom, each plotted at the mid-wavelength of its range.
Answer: 1.6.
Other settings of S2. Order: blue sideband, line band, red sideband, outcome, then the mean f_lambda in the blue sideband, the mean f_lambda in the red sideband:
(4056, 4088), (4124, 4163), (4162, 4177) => -1.3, 25.2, 24.1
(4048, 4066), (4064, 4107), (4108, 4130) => -0.1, 24.5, 24.7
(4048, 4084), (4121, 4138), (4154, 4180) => 0.0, 24.7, 24.5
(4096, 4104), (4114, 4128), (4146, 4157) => -1.0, 22.1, 25.7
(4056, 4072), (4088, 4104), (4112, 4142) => 0.5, 25.1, 25.2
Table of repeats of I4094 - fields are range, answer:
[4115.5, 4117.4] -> 26.1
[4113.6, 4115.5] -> 28.5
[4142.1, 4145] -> 23.8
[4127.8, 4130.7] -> 23.1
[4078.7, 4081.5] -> 26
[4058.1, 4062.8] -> 24.5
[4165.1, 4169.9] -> 24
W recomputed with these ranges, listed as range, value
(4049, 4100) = 20.09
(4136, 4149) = 21.91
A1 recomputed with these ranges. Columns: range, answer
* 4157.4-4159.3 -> 26.9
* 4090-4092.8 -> 25.8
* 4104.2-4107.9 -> 21.6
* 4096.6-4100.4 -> 22.5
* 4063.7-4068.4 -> 24.6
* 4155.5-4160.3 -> 25.3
